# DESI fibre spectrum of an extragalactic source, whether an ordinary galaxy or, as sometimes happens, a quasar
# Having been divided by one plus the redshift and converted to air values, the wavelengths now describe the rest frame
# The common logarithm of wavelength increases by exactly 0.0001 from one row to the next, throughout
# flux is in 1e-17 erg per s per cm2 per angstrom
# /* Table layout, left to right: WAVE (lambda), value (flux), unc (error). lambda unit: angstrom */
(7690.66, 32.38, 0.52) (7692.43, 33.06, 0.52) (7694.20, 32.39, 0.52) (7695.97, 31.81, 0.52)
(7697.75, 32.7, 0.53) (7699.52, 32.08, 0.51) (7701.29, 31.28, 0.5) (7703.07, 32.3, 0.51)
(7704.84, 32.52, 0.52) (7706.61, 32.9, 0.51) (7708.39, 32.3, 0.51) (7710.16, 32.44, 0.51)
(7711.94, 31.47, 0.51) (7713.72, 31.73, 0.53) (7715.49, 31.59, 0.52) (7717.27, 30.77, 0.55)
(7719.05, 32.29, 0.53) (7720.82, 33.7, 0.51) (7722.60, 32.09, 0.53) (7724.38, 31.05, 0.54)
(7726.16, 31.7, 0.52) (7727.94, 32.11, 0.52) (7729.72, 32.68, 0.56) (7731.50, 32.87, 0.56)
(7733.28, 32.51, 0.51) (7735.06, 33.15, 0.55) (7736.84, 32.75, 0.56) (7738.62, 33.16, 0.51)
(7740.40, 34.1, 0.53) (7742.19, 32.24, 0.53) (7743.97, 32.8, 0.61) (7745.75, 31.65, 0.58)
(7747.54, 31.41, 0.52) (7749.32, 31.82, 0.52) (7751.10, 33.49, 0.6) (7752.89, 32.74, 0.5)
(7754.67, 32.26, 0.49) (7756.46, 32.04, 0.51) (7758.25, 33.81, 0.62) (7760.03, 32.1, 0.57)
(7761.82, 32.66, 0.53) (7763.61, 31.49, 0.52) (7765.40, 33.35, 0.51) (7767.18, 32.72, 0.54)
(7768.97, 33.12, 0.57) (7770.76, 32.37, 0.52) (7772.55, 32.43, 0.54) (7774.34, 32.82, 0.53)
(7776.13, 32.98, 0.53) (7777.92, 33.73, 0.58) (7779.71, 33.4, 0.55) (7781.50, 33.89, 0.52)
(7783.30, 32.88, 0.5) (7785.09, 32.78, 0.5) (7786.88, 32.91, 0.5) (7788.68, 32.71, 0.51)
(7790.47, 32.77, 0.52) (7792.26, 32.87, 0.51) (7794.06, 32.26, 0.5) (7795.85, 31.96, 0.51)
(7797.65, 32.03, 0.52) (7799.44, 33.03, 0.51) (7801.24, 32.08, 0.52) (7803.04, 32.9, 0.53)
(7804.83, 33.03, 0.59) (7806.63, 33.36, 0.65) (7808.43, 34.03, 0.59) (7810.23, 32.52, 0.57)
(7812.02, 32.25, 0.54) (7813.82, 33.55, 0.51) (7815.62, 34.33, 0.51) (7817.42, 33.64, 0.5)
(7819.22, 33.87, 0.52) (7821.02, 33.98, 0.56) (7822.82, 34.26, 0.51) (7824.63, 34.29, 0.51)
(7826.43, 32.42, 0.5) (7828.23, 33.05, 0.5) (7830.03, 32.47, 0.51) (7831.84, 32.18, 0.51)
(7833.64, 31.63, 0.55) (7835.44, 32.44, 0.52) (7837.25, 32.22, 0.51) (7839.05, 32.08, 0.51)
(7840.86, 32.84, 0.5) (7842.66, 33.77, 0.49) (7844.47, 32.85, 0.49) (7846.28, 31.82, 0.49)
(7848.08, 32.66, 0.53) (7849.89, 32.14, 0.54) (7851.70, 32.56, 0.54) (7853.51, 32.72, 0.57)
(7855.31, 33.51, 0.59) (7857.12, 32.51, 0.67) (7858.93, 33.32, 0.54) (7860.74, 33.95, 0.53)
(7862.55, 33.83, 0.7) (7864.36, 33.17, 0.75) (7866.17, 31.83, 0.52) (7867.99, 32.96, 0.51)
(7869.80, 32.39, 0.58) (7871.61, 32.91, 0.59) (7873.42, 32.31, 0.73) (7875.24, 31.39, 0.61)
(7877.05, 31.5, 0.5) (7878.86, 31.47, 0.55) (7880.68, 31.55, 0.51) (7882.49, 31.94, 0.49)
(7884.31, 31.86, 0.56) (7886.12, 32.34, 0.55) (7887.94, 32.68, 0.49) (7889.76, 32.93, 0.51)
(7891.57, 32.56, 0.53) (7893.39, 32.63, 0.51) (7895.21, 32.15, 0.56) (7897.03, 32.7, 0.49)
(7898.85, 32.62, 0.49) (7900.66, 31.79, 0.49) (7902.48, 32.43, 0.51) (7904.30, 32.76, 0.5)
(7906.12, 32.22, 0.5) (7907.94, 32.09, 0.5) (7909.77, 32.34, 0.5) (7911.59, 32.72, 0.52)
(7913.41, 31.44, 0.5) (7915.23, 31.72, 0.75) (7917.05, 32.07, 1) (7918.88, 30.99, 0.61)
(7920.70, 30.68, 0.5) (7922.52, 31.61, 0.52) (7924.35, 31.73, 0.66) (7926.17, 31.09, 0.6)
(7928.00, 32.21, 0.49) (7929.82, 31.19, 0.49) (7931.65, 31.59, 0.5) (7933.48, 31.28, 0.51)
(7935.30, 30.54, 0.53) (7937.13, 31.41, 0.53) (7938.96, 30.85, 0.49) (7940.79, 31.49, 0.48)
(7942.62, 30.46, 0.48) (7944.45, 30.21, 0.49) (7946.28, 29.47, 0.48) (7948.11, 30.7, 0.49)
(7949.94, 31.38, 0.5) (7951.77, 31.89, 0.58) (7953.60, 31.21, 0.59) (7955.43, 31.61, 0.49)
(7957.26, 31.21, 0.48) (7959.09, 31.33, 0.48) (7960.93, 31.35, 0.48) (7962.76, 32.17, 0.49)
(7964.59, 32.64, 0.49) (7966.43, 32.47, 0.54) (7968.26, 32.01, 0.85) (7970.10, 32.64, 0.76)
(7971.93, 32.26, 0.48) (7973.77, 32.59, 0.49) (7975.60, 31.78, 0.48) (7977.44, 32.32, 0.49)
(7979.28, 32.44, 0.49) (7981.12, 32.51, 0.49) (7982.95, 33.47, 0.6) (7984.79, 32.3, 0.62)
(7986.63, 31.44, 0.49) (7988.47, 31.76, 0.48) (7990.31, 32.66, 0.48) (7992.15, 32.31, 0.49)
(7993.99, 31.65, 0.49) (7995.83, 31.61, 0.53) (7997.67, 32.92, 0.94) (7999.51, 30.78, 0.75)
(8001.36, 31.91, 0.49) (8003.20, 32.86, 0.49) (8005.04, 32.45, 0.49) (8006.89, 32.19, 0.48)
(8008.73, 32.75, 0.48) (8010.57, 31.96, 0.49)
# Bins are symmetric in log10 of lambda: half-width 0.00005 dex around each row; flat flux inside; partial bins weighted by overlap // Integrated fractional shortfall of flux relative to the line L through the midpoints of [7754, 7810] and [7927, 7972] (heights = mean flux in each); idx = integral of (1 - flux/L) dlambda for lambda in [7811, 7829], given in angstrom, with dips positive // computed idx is -0.6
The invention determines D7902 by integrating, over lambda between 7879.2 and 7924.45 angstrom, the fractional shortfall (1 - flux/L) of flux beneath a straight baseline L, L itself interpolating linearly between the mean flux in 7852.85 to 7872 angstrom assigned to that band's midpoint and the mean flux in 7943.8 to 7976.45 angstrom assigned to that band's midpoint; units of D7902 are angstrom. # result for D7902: 0.50 angstrom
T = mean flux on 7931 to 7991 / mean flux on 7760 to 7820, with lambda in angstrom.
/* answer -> 0.96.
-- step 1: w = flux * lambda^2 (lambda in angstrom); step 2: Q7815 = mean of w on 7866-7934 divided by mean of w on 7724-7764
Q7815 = 1.03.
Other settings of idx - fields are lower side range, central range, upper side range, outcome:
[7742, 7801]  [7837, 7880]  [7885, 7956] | -0.70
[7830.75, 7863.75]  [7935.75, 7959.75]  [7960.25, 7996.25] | 1.00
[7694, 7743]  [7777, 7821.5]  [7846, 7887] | -0.91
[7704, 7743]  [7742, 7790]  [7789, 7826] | 0.09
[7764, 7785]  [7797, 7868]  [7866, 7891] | -0.91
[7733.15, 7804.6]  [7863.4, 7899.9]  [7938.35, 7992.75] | -0.14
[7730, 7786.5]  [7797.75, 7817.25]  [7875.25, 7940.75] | -0.37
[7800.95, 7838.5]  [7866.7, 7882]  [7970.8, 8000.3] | 0.34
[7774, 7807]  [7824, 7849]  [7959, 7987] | 0.08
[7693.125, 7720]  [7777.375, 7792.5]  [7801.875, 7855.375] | -0.21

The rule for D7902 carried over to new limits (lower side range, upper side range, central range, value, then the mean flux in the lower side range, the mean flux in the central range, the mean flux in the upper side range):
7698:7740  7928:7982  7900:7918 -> -0.3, 32.3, 32.1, 31.6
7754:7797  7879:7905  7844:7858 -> 0.0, 32.8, 32.6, 32.3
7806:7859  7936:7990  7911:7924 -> 0.2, 33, 31.6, 31.7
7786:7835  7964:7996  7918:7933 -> 0.5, 33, 31.4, 32.3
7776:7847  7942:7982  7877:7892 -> 0.1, 33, 32.1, 31.7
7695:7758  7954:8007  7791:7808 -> -0.2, 32.3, 32.7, 32.1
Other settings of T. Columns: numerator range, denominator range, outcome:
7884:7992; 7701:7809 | 0.98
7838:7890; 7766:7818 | 0.99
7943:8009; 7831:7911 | 0.98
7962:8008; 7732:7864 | 0.98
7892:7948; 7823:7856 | 0.97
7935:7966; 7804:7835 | 0.94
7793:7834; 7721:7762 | 1.02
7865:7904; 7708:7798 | 0.99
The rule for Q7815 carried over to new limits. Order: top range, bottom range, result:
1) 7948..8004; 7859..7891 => 1.01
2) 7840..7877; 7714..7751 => 1.05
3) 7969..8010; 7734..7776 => 1.05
